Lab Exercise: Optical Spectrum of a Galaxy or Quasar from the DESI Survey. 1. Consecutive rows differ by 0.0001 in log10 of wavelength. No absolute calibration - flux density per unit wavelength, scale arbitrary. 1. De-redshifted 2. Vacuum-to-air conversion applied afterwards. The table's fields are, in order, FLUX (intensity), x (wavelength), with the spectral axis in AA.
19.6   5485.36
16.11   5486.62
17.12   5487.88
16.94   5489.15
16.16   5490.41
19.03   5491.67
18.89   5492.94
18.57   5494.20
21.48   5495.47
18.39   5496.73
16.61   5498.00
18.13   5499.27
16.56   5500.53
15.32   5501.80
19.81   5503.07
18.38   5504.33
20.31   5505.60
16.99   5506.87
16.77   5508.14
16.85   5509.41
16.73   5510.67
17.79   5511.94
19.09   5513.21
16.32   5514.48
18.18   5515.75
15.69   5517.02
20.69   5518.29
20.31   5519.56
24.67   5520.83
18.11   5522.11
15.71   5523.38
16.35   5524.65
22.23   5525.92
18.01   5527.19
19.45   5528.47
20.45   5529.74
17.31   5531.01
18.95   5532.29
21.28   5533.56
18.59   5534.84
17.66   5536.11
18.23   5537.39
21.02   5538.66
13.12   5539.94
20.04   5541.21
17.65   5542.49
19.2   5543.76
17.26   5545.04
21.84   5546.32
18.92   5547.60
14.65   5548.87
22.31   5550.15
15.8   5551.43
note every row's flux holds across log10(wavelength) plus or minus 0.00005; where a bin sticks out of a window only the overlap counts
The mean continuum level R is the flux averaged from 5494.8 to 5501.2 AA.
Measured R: 18.2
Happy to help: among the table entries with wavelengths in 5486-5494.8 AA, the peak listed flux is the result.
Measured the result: 19.03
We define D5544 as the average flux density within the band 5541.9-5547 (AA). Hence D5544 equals 19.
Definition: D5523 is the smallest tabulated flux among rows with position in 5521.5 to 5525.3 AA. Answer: 15.71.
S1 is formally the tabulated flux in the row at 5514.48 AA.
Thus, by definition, 16.32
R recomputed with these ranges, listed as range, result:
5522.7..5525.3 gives 16.1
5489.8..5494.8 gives 18.2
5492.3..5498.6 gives 18.8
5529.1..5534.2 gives 19.5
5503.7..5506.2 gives 19.3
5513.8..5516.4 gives 17.3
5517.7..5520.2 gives 20.5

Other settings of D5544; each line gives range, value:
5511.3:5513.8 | 18.4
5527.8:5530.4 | 19.9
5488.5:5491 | 16.5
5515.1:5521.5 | 19.9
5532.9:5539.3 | 19.4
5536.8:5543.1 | 18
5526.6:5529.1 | 18.7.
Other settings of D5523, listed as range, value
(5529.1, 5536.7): 17.31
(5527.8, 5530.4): 19.45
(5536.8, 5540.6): 13.12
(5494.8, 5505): 15.32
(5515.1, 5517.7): 15.69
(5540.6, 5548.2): 17.26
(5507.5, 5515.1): 16.32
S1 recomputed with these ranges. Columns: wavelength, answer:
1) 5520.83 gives 24.67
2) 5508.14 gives 16.77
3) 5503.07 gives 19.81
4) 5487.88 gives 17.12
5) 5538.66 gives 21.02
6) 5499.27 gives 18.13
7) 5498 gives 16.61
